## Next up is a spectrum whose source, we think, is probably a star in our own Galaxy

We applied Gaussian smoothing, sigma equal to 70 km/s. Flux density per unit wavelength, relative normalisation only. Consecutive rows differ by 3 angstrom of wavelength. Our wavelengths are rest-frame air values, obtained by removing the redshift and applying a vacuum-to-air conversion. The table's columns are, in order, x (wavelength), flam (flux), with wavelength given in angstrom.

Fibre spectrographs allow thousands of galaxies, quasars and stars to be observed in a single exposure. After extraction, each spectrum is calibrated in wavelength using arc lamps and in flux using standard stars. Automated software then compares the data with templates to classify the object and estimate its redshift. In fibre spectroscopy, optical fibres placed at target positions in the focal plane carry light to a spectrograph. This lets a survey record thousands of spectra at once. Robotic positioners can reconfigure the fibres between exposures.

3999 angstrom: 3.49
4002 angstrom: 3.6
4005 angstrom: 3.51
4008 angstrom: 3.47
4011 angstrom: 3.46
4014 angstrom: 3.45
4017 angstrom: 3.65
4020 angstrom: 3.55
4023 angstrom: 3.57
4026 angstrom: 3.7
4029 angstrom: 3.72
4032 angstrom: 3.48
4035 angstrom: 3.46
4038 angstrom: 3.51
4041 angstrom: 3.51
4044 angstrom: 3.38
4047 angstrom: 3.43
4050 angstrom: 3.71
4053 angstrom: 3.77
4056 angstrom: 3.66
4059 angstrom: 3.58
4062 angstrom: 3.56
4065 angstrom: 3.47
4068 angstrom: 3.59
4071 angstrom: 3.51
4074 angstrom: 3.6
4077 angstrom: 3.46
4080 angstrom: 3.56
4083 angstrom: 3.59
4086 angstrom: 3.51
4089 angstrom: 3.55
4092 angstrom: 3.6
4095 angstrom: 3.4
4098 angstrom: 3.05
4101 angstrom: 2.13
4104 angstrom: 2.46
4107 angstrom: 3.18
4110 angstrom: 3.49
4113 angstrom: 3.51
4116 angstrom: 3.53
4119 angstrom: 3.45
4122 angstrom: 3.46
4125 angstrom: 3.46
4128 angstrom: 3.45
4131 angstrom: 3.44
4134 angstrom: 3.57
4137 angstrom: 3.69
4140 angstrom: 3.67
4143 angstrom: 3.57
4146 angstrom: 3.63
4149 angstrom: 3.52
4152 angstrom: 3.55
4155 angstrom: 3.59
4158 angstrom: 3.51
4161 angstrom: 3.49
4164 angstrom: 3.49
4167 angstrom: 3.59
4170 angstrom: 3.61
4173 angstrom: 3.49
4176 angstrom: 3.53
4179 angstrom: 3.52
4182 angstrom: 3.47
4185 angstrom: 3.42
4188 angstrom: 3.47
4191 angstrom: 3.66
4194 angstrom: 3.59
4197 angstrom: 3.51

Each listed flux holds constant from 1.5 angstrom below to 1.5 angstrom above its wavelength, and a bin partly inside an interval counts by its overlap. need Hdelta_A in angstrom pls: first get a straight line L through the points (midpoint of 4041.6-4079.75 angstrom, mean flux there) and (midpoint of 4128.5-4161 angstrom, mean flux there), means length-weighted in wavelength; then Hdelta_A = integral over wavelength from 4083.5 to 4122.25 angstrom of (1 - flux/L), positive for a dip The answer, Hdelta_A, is 3.3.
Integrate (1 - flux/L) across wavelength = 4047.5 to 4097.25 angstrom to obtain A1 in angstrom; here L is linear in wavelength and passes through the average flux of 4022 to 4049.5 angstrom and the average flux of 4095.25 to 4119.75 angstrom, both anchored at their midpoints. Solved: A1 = -3.7 angstrom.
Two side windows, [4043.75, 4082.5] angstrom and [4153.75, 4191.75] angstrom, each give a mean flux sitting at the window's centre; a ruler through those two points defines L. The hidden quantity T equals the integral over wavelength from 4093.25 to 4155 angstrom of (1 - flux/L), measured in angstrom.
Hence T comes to 3.05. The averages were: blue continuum 3.57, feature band 3.37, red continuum 3.52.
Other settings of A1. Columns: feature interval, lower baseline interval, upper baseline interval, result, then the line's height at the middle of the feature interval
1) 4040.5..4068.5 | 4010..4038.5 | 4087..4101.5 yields -1.25 angstrom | 3.42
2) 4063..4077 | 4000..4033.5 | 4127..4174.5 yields 0.09 angstrom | 3.56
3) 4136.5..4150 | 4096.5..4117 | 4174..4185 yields -1.44 angstrom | 3.27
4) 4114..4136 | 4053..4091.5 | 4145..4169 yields 0.41 angstrom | 3.55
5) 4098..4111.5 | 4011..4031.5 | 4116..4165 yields 2.70 angstrom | 3.55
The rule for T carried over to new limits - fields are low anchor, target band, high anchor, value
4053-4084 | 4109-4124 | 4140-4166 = 0.3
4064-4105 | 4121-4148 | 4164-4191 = -0.9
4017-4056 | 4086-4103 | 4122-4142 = 1.9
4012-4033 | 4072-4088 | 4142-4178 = 0.1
